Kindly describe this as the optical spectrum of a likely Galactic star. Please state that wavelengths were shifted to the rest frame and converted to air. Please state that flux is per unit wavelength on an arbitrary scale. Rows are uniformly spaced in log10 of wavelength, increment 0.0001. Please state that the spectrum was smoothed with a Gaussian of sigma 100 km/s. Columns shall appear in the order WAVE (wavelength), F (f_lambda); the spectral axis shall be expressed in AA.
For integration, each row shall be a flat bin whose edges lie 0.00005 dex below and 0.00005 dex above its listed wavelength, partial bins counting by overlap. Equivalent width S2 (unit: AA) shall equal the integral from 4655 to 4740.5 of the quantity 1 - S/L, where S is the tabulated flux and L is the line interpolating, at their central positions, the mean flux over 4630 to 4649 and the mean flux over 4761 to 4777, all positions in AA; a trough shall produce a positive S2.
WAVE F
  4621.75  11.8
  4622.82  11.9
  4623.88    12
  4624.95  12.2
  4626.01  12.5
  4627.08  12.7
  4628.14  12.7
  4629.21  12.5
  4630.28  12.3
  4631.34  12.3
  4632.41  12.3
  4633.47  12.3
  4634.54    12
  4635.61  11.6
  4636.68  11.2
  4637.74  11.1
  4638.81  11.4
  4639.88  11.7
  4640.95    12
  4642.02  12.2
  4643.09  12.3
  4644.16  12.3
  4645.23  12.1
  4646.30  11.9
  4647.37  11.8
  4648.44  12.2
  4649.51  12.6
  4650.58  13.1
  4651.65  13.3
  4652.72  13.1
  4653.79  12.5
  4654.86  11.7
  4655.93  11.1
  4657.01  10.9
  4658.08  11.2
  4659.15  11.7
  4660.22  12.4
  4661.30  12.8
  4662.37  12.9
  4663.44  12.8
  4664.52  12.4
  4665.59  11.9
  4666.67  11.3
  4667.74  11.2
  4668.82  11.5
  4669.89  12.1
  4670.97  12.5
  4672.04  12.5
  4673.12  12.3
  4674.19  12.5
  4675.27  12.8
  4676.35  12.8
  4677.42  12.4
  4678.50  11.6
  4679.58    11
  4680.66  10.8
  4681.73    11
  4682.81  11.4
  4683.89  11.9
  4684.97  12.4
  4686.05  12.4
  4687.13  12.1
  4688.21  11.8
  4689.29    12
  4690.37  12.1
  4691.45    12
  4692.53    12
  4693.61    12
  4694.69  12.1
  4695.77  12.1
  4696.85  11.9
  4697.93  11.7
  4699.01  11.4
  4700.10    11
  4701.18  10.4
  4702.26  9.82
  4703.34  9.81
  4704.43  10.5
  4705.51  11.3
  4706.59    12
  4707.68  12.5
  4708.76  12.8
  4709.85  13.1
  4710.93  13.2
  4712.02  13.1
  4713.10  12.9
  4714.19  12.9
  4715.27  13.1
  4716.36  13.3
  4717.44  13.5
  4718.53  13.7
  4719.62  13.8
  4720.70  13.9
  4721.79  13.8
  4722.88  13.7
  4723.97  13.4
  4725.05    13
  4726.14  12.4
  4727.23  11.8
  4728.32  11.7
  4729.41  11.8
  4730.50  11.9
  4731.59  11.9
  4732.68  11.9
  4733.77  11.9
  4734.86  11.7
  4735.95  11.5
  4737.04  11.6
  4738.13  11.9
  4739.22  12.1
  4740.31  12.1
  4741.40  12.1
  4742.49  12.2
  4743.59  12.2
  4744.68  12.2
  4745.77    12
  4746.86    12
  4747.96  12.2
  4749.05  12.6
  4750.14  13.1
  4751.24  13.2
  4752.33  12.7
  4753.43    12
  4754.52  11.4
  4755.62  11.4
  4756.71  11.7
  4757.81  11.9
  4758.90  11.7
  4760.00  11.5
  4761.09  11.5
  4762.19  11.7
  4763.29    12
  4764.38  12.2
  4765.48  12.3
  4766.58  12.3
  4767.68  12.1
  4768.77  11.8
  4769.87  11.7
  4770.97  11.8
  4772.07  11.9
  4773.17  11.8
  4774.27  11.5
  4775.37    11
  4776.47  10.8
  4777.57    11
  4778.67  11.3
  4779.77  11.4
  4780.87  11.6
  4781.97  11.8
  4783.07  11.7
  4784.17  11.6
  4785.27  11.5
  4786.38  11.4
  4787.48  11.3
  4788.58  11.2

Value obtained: -1.77 AA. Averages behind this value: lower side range 11.9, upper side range 11.8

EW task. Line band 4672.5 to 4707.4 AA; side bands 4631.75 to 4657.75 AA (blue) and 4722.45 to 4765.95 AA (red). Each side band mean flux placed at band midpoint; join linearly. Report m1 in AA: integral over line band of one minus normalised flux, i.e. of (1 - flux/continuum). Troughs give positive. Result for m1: 1.1 AA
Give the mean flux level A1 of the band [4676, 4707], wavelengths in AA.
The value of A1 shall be 11.6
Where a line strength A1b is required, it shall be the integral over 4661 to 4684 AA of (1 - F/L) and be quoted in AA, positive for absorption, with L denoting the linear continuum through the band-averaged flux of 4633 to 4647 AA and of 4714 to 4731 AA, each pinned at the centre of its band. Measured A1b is 0.52 AA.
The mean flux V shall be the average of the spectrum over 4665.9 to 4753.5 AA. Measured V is 12.2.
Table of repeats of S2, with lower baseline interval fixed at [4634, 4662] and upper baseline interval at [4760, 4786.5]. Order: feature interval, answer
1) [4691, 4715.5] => -0.1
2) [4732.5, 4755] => -0.8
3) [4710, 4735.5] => -2.2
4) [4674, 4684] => 0.1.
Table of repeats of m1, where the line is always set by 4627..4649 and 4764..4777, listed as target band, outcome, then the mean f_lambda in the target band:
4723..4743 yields -0.4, 12.1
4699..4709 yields 0.7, 11.1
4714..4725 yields -1.5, 13.5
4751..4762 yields -0.1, 11.9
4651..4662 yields -0.1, 12.1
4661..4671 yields -0.1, 12.1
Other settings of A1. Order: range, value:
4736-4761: 12.1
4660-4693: 12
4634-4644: 11.7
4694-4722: 12.3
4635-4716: 12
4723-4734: 12.2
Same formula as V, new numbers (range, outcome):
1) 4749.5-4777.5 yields 11.9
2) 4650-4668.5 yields 12.1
